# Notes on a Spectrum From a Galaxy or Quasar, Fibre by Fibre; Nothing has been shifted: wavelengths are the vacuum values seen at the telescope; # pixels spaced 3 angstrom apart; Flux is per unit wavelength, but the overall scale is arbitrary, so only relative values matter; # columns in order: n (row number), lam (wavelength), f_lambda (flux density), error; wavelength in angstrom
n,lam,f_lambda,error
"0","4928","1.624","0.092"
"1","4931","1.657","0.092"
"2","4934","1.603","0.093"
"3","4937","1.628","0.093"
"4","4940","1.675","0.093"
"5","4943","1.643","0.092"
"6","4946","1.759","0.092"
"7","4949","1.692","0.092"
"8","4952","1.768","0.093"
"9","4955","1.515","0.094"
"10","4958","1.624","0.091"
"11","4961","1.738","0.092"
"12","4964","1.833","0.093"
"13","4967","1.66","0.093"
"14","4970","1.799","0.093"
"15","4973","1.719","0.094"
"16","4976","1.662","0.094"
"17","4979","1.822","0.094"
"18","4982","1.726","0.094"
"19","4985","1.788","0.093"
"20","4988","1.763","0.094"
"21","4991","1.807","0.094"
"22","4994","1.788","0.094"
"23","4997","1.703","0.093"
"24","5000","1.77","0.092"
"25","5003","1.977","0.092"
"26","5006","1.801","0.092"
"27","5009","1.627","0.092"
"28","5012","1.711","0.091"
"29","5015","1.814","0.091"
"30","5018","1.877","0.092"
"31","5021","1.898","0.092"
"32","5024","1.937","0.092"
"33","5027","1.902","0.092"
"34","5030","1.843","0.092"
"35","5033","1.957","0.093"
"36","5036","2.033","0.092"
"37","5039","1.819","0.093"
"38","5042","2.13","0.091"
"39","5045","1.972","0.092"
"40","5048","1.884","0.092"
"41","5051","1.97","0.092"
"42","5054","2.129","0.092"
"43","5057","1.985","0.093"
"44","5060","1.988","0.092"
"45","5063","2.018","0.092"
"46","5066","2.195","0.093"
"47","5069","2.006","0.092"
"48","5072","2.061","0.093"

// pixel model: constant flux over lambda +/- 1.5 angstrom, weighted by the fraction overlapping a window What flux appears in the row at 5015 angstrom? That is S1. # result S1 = 1.814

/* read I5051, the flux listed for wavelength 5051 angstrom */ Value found 1.97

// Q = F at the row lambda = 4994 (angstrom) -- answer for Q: 1.788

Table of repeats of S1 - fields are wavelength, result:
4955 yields 1.515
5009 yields 1.627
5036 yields 2.033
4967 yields 1.66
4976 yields 1.662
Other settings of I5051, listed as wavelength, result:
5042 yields 2.13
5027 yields 1.902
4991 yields 1.807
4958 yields 1.624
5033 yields 1.957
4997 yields 1.703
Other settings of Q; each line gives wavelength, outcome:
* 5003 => 1.977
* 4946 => 1.759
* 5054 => 2.129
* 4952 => 1.768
